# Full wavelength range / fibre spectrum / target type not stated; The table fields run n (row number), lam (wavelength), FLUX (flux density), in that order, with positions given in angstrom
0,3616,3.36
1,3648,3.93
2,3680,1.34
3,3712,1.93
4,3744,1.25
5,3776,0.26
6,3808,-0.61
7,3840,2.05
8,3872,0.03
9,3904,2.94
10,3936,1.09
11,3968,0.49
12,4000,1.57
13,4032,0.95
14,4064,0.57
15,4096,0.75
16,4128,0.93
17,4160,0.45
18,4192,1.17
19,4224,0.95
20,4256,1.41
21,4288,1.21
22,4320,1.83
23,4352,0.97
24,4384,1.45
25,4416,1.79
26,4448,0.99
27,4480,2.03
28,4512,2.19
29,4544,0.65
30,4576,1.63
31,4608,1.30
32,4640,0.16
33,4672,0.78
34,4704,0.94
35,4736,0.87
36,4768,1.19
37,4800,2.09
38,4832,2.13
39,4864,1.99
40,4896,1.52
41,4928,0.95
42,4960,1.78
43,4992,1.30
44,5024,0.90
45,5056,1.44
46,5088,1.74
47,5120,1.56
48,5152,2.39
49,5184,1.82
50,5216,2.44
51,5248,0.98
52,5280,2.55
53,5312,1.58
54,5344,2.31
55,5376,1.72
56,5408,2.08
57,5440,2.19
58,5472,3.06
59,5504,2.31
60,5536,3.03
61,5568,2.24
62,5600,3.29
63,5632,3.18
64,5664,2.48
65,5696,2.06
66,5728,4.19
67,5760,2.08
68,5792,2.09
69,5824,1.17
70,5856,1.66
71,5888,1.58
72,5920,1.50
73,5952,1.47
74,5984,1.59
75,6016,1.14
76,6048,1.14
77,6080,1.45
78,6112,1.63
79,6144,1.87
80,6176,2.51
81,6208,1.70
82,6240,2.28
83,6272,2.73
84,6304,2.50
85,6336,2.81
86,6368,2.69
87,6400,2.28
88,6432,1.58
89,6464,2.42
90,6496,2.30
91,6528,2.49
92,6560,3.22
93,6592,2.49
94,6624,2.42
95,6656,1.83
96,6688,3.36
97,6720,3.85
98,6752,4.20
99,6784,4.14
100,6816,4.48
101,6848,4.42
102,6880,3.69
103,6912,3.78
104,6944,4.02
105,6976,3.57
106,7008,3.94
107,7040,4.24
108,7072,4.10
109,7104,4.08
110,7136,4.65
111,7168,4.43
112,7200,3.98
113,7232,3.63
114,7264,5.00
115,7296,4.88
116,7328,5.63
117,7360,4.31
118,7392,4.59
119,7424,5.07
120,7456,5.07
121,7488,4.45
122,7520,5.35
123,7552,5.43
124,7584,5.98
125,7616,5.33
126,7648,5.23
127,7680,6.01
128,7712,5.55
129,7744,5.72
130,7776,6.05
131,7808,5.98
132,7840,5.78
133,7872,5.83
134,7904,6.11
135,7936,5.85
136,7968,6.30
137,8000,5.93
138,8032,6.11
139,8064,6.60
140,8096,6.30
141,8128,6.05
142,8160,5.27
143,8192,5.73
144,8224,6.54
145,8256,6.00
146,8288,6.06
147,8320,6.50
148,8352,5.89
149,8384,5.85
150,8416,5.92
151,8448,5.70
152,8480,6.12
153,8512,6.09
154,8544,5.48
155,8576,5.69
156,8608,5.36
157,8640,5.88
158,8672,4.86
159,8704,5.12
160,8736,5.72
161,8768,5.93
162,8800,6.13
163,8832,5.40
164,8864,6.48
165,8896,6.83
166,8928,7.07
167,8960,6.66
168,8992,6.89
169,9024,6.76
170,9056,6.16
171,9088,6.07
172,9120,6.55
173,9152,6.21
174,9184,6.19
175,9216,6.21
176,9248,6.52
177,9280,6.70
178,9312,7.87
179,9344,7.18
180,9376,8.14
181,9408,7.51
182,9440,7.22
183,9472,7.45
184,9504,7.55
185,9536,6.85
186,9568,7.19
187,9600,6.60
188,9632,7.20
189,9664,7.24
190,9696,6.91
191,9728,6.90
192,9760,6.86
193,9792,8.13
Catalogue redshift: 0.68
